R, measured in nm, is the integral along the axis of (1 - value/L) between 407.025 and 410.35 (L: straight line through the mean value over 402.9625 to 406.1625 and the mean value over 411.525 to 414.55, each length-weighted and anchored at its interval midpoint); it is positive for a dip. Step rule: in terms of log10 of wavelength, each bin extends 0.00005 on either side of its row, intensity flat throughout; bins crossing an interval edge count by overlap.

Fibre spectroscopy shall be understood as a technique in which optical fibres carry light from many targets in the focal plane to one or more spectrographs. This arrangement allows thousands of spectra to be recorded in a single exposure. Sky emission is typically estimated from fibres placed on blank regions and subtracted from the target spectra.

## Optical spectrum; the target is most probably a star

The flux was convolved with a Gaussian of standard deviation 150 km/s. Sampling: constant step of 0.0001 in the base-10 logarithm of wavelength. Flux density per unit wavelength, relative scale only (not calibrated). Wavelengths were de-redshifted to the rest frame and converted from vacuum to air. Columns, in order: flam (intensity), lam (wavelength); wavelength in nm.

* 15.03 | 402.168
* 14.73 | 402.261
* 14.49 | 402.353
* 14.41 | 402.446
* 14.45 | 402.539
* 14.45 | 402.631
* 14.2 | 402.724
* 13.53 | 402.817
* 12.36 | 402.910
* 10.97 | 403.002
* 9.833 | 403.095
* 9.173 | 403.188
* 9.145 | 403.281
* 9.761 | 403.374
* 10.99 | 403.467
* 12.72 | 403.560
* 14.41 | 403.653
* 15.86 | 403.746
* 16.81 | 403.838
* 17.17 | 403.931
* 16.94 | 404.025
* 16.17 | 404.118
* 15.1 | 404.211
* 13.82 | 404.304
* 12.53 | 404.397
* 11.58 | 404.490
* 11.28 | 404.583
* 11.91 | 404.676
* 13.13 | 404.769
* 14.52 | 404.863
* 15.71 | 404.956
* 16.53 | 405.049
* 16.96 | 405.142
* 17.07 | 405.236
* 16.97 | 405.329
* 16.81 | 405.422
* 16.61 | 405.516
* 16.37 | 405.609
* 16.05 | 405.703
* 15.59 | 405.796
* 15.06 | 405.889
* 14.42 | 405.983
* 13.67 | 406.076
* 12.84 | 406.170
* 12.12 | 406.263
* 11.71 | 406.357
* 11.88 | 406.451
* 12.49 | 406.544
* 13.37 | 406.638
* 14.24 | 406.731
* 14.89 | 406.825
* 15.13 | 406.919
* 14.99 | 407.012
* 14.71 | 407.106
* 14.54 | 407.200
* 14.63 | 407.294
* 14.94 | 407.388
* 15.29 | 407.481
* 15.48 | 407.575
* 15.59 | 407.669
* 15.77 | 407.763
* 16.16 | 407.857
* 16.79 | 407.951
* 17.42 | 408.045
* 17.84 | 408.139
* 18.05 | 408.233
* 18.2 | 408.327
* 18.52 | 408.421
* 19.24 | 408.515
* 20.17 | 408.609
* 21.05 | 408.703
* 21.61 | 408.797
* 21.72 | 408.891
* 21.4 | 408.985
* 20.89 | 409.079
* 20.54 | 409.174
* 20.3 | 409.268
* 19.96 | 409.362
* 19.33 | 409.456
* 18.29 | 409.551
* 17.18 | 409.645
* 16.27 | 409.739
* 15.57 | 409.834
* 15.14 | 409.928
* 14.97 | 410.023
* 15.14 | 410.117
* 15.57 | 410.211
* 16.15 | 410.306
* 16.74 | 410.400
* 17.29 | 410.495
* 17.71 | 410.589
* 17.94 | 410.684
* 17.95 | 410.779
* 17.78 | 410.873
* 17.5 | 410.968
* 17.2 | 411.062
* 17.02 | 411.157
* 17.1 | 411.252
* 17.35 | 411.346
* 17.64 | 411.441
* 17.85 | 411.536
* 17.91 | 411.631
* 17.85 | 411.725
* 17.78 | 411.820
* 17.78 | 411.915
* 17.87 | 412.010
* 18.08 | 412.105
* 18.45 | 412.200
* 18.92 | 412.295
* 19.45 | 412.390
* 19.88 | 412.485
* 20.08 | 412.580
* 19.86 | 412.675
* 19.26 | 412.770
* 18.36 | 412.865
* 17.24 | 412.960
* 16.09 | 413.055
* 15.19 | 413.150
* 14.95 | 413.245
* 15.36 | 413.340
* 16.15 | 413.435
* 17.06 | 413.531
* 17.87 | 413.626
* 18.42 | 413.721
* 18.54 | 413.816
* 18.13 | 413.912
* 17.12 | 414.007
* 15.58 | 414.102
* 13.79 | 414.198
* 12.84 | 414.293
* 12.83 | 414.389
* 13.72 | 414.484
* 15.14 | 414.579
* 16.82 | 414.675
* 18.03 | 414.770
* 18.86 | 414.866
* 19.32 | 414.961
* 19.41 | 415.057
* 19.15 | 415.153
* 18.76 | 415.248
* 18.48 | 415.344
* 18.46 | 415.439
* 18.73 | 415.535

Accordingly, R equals -0.40 nm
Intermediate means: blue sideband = 14.2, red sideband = 17.2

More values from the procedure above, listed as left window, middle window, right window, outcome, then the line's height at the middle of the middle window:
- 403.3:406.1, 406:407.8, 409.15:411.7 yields 0.19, 15.7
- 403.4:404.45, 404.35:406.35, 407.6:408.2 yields 0.10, 15.3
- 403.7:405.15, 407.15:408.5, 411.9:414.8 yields -0.07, 15.6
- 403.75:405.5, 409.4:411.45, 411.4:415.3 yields -0.04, 16.6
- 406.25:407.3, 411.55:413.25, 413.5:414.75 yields -0.29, 15.5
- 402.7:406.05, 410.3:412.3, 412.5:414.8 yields -0.20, 16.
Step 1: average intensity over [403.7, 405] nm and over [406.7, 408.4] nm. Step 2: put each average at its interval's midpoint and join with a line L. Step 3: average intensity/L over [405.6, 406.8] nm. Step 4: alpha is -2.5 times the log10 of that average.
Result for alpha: 0.11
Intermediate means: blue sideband 14.5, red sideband 15.9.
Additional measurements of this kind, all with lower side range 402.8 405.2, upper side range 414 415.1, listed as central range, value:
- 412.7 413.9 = -0.09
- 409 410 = -0.23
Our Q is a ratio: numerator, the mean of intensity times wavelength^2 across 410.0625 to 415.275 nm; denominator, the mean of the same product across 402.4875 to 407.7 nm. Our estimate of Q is 1.27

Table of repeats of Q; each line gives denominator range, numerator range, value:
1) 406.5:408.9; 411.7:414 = 1.10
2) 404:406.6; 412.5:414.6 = 1.19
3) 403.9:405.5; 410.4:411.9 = 1.21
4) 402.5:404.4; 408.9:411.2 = 1.37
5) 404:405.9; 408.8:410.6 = 1.22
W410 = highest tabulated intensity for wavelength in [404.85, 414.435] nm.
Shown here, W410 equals 21.72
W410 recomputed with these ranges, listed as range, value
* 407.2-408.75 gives 21.05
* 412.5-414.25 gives 20.08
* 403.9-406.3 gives 17.17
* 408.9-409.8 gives 21.4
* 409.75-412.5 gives 19.88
